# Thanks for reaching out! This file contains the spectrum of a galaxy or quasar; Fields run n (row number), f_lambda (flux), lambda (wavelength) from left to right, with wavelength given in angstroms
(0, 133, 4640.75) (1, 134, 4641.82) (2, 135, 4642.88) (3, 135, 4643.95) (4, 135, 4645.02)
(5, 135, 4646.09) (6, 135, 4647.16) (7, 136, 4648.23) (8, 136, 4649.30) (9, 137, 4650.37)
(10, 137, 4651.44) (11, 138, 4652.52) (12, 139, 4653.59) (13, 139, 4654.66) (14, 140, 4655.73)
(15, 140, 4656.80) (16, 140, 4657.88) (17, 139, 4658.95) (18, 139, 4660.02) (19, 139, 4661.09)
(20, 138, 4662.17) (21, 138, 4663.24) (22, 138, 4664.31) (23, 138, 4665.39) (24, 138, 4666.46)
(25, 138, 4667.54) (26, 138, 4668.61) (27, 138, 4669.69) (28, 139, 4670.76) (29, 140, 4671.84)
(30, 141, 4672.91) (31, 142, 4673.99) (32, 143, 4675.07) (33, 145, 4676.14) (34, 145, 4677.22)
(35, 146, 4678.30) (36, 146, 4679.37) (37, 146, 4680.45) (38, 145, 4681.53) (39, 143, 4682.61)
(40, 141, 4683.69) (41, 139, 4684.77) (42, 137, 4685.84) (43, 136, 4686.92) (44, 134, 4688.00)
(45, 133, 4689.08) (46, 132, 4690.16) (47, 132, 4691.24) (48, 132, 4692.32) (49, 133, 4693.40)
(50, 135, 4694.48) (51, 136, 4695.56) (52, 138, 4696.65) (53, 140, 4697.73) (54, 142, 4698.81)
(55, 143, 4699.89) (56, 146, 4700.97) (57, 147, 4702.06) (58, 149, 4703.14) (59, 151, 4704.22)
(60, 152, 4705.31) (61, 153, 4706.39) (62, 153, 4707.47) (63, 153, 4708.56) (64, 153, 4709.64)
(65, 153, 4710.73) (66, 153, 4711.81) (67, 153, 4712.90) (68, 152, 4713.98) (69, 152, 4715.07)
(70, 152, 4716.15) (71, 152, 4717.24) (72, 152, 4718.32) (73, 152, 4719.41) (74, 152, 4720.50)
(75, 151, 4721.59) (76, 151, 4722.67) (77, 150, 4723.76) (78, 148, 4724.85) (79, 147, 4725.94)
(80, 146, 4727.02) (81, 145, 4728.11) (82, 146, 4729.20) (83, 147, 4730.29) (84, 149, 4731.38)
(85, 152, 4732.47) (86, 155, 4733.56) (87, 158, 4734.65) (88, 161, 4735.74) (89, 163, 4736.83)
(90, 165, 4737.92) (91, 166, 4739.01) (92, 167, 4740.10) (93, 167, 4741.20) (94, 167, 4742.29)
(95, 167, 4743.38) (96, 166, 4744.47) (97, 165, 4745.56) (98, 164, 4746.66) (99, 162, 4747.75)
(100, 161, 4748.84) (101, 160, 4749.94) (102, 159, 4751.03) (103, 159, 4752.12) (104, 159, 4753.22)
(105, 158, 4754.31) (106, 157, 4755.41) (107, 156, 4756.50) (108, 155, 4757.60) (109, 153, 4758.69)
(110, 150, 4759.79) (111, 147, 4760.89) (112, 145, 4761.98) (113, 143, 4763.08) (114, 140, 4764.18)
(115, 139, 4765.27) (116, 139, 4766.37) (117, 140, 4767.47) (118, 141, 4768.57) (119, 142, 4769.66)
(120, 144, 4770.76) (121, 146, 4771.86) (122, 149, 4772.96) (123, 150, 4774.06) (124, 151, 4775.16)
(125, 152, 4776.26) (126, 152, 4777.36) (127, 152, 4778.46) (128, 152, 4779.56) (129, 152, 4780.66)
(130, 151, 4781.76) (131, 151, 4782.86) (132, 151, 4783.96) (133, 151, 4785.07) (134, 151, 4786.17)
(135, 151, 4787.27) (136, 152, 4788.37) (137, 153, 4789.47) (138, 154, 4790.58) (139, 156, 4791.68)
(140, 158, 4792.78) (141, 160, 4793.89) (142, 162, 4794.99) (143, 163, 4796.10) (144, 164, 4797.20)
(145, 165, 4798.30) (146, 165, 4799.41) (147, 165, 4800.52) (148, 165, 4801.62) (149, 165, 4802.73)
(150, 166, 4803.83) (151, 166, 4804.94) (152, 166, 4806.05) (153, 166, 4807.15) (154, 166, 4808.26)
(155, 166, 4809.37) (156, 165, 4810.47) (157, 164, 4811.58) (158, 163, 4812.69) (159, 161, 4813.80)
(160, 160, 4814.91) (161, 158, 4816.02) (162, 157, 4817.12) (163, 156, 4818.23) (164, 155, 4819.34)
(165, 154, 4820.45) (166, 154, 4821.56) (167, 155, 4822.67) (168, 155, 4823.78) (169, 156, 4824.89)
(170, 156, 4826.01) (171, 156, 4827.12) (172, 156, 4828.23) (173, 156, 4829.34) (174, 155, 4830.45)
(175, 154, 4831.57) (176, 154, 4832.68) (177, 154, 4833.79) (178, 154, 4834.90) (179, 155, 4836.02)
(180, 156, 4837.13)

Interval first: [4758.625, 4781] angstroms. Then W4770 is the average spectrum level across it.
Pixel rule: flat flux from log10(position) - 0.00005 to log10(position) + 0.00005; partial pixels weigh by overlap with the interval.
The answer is 146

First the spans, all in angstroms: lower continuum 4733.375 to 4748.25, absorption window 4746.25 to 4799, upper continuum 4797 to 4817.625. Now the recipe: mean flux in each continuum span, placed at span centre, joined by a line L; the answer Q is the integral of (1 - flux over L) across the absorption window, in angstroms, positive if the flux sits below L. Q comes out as 3.7 angstroms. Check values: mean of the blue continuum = 164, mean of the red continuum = 164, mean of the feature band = 153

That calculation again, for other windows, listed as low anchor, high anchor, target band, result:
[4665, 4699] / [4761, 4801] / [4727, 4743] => -1.3 angstroms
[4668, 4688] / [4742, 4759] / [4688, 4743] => 0.7 angstroms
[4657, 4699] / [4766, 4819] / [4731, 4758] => -2.1 angstroms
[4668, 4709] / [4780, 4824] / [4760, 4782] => 1.1 angstroms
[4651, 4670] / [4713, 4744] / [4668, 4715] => 0.9 angstroms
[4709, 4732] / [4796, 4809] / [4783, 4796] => 0.7 angstroms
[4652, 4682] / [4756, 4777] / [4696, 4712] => -0.6 angstroms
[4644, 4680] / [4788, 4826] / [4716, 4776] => -0.7 angstroms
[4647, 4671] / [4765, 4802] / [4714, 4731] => -0.5 angstroms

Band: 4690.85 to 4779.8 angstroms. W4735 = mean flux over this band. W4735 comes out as 151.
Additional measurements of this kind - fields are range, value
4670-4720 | 144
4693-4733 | 148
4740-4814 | 156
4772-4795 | 153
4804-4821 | 162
